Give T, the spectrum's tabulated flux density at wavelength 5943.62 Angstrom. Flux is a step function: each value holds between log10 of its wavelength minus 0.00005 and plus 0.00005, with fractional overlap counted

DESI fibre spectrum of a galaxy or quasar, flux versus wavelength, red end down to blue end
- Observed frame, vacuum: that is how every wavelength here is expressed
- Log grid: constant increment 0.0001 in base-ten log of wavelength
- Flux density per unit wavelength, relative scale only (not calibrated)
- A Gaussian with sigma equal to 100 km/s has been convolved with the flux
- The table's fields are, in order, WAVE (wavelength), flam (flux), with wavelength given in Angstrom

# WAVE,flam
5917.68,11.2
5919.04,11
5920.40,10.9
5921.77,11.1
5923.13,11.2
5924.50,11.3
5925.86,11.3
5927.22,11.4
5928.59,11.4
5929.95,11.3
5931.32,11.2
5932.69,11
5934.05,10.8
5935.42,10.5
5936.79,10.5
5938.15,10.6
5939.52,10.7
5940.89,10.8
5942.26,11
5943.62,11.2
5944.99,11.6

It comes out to 11.2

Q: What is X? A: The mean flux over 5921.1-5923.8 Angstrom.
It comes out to 11.2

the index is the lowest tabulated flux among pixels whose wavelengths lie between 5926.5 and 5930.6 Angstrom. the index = 11.3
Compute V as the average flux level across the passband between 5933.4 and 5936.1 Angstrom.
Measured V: 10.6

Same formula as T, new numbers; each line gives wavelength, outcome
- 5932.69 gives 11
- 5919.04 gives 11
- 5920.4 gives 10.9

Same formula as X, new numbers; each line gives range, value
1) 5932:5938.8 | 10.7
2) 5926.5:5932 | 11.3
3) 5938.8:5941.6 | 10.7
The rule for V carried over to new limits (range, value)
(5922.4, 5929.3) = 11.3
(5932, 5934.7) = 10.9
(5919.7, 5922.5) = 11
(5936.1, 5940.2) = 10.6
